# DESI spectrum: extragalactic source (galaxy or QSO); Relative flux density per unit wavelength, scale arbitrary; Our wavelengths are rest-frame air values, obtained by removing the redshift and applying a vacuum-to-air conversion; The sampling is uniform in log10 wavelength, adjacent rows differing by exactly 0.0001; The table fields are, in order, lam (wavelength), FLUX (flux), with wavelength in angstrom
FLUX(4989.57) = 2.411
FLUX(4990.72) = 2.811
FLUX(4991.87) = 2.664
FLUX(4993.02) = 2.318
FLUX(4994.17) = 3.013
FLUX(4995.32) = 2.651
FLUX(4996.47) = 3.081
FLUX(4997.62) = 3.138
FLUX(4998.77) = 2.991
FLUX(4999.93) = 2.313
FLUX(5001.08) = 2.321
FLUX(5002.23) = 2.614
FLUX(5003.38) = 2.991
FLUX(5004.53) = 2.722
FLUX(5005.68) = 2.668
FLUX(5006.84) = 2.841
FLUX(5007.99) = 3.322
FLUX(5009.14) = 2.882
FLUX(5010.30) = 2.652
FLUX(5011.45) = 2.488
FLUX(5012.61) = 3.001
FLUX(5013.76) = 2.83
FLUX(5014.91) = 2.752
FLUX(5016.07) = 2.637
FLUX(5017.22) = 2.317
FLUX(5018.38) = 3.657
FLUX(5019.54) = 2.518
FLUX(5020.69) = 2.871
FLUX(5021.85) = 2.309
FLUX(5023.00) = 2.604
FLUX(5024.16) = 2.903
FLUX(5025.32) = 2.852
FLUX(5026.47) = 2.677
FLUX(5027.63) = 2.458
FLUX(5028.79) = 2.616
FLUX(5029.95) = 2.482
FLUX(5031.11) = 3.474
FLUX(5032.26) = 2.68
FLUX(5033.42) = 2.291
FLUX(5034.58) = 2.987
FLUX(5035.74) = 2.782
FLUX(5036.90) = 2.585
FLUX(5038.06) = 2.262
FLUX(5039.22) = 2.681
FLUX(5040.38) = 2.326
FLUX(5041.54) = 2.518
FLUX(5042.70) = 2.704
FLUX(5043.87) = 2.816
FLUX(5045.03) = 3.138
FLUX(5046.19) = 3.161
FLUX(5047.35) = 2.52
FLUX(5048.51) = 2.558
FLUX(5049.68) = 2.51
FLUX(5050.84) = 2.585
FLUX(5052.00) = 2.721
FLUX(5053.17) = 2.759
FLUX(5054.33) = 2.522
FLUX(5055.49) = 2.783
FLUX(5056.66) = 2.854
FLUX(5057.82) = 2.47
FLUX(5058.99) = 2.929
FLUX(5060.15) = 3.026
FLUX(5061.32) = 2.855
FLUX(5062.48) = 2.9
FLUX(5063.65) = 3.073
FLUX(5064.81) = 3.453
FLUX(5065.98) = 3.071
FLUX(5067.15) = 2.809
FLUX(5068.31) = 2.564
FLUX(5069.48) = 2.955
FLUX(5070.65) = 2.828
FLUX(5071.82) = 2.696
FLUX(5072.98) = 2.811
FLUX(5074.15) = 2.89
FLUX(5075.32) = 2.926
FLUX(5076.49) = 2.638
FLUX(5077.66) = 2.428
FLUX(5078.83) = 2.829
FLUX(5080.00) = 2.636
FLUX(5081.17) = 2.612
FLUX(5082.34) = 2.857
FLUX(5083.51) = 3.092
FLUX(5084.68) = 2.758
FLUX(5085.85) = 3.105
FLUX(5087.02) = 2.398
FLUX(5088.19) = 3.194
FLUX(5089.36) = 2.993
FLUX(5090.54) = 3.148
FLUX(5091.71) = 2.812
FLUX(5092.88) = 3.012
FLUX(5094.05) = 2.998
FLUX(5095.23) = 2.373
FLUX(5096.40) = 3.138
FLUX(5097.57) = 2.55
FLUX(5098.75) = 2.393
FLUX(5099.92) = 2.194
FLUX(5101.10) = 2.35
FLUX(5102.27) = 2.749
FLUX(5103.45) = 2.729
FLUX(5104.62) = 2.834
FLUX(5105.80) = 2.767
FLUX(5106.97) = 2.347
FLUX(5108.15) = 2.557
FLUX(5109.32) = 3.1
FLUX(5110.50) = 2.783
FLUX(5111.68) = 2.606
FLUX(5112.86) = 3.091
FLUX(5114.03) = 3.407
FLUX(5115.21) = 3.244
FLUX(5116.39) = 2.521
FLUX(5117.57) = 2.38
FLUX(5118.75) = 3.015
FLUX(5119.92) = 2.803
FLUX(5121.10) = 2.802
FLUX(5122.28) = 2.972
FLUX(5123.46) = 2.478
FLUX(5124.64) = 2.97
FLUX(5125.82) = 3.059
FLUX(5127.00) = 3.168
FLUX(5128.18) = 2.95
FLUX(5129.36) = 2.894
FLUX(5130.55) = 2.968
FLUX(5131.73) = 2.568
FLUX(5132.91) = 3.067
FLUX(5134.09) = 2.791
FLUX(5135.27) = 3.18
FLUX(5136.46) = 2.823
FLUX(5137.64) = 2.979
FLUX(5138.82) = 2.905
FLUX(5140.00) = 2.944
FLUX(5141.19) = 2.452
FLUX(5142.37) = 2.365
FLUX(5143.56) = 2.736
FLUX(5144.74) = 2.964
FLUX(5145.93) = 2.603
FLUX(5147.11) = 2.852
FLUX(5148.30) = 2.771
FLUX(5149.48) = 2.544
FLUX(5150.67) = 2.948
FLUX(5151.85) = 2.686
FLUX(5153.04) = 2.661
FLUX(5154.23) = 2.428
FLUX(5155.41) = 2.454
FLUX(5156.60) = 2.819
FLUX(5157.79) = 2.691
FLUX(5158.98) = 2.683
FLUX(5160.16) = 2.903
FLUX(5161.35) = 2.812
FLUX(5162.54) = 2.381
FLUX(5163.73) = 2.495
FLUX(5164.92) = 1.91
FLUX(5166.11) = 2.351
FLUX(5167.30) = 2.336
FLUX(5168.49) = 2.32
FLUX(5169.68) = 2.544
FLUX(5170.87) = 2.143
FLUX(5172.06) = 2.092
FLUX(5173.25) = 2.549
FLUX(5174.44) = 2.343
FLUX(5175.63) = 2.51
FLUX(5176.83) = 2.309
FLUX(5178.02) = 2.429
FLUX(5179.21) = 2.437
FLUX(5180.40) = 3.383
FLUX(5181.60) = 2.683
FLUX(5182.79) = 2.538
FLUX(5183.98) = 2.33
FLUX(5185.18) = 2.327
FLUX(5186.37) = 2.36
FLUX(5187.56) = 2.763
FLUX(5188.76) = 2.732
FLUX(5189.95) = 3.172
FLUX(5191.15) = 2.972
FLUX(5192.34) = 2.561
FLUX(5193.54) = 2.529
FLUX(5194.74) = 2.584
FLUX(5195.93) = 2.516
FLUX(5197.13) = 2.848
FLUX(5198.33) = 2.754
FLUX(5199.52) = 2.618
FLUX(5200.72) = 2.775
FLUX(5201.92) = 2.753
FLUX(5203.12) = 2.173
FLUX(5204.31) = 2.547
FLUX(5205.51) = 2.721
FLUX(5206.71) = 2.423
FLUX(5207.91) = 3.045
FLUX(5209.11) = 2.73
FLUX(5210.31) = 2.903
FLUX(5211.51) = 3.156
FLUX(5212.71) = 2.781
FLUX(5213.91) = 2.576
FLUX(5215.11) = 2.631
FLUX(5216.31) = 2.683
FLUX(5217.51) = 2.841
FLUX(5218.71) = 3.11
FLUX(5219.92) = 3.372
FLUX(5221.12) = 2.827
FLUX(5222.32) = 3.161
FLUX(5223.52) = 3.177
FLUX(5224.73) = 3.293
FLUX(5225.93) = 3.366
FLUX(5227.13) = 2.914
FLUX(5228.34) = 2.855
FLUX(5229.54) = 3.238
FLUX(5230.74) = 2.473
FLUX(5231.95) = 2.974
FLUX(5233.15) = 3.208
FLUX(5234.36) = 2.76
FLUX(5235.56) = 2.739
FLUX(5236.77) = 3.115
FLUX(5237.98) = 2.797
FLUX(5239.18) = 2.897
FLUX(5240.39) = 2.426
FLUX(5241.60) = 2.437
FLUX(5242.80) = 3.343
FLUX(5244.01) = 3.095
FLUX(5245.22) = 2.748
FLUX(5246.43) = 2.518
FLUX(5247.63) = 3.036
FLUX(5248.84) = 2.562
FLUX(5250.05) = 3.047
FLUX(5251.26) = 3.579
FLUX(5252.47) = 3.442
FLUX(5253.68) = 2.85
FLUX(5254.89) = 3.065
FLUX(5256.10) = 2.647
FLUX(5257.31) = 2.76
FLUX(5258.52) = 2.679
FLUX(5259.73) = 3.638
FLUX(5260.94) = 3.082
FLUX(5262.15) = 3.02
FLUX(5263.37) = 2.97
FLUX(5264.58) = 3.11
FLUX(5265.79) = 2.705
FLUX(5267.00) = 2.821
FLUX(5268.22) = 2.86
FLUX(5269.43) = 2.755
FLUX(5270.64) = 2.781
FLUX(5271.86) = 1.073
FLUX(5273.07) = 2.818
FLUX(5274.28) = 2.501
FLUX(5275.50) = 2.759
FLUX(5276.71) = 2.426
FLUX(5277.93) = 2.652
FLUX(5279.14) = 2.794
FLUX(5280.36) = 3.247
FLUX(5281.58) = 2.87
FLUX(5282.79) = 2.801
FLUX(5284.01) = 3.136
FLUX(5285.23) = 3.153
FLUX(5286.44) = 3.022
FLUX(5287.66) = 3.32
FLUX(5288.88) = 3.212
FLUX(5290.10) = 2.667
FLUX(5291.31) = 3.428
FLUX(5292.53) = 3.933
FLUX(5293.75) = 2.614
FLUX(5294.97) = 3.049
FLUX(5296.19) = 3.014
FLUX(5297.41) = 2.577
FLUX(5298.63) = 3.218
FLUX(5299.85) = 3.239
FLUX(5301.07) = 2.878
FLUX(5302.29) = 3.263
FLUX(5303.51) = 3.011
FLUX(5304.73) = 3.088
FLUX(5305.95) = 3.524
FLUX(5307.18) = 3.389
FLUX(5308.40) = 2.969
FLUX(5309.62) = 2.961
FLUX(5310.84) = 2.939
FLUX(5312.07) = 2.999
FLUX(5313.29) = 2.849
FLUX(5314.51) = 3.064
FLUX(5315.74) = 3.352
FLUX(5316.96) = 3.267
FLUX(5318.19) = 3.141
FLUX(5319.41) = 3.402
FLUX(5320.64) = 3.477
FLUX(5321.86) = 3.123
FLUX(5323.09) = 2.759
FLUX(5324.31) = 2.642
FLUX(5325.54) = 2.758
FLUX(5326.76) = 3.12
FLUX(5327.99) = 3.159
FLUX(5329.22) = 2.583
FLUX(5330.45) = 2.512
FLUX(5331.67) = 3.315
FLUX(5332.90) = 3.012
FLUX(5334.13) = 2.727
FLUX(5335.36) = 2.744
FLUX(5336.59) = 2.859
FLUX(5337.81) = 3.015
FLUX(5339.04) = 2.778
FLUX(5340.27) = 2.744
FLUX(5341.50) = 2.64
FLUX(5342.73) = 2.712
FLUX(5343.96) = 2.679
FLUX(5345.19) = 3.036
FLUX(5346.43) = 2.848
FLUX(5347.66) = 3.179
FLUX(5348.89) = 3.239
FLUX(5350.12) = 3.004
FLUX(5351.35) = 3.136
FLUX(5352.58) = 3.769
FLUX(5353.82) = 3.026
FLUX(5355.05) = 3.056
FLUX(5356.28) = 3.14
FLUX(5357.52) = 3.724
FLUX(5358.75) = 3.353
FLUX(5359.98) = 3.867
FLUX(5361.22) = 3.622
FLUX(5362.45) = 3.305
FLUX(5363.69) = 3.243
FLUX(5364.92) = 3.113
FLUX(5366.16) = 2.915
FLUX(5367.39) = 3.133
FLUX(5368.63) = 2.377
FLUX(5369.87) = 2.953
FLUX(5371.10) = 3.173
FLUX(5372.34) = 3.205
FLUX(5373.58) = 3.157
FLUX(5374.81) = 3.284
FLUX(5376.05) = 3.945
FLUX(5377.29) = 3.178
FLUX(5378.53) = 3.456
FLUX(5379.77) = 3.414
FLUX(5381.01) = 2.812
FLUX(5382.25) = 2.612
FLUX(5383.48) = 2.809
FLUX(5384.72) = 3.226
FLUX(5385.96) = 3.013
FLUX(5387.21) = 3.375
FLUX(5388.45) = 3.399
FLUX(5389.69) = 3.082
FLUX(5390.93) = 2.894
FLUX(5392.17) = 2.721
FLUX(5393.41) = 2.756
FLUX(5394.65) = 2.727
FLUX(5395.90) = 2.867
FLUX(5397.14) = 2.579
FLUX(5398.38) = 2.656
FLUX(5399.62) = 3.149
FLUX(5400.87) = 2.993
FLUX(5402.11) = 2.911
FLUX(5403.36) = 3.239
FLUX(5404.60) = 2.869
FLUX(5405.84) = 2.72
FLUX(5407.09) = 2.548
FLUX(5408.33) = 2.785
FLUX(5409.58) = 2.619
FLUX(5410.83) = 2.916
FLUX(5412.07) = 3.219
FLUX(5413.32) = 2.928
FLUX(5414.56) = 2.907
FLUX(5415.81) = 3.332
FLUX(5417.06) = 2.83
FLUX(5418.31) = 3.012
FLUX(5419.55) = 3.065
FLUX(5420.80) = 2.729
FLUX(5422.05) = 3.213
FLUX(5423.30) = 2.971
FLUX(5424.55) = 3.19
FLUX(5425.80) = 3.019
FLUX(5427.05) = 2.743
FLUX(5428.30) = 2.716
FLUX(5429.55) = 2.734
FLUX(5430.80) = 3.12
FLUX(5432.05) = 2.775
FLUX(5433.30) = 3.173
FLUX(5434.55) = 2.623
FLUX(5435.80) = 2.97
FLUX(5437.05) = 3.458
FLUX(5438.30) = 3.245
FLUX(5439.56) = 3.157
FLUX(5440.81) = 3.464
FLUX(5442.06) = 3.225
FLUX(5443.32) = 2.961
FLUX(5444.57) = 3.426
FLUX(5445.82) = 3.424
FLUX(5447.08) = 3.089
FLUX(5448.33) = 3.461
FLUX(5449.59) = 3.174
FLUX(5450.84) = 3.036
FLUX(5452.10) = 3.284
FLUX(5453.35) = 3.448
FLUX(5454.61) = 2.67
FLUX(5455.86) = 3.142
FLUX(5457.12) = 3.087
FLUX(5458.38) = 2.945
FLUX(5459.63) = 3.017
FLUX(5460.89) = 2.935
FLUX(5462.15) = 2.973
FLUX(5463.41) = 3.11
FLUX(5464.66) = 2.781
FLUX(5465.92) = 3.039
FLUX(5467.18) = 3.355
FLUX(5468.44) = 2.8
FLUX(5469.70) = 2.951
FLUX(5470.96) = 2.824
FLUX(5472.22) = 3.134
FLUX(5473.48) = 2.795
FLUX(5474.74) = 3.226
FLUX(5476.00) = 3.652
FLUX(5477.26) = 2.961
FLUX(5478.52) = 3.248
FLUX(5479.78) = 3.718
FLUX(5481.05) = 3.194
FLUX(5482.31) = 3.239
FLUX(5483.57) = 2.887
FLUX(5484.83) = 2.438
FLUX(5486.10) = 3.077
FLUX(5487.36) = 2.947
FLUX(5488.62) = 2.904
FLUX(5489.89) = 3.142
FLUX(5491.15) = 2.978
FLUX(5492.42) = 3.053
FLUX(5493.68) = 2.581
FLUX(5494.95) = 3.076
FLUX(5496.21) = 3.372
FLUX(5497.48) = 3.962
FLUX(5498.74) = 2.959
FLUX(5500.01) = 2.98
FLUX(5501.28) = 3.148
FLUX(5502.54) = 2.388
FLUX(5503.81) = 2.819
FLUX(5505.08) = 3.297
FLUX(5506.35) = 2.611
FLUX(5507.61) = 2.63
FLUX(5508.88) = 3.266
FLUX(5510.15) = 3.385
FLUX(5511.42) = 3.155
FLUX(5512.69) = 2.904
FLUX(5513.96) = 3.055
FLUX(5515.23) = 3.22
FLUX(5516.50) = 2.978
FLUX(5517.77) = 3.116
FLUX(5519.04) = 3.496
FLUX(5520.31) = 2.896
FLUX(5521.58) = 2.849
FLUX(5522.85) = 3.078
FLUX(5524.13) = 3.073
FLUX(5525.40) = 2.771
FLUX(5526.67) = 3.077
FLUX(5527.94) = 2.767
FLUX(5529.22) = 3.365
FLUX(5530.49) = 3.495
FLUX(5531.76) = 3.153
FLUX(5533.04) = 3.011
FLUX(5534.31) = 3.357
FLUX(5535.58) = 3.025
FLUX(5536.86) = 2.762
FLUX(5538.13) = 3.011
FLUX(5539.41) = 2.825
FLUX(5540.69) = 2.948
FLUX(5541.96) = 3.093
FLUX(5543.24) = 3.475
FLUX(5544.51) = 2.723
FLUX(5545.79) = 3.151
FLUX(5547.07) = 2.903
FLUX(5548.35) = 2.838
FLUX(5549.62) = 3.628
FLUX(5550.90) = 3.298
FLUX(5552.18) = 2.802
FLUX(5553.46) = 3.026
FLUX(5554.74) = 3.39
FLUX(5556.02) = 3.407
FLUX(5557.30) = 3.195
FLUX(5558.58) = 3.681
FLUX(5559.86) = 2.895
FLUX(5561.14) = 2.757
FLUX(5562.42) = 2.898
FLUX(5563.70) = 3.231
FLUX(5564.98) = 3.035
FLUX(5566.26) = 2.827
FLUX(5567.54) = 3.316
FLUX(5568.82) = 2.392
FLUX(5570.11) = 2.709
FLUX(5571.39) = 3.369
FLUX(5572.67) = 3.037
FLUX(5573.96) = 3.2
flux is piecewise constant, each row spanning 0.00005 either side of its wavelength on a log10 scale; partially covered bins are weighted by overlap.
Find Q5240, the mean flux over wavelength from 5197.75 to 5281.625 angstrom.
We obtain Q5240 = 2.85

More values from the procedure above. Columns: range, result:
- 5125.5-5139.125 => 2.94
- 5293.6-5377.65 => 3.08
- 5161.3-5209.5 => 2.55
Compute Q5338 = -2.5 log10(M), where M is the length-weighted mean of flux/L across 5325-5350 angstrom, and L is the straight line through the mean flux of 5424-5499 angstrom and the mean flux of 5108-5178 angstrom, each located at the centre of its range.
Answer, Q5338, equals 0.02 mag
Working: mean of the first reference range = 2.7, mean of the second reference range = 3.09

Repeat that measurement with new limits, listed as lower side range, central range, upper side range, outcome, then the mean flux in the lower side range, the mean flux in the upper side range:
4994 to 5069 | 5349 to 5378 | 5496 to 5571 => -0.10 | 2.76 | 3.06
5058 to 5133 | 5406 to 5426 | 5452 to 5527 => 0.02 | 2.83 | 3.05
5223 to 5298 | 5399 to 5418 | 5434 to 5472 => 0.05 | 2.92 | 3.1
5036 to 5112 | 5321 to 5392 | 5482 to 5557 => -0.04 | 2.76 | 3.06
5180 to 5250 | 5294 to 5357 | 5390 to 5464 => -0.04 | 2.81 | 3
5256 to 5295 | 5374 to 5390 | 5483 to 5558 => -0.08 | 2.89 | 3.06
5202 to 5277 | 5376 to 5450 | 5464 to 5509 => -0.01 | 2.86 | 3.04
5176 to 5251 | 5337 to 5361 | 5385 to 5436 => -0.08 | 2.79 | 2.93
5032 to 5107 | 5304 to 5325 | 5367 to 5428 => -0.06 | 2.76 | 2.99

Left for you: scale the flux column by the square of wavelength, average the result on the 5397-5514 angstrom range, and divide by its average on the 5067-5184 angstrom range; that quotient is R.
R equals 1.3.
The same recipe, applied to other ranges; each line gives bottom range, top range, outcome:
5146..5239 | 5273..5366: 1.18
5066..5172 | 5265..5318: 1.15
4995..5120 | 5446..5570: 1.31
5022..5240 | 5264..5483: 1.21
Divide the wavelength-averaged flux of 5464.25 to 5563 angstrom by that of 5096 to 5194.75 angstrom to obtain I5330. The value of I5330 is 1.14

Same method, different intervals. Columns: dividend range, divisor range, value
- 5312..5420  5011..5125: 1.10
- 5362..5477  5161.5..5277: 1.11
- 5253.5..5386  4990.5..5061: 1.11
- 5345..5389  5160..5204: 1.26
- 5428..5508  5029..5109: 1.11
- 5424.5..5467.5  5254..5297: 1.06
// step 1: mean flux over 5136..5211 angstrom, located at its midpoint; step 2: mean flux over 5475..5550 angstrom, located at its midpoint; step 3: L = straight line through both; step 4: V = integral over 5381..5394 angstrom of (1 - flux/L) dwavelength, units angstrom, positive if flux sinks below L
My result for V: -0.35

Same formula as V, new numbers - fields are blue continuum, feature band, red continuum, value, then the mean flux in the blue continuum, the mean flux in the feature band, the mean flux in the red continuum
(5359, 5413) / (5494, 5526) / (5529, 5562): 0.5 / 3.04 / 3.05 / 3.12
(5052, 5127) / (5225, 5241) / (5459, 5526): -0.1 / 2.81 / 2.91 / 3.05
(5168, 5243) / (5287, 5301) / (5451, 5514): -1.3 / 2.74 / 3.11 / 3.05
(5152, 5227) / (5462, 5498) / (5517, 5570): -1.0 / 2.67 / 3.08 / 3.07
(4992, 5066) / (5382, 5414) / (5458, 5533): 0.9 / 2.75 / 2.91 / 3.06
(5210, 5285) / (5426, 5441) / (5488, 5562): 0.0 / 2.89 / 3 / 3.07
